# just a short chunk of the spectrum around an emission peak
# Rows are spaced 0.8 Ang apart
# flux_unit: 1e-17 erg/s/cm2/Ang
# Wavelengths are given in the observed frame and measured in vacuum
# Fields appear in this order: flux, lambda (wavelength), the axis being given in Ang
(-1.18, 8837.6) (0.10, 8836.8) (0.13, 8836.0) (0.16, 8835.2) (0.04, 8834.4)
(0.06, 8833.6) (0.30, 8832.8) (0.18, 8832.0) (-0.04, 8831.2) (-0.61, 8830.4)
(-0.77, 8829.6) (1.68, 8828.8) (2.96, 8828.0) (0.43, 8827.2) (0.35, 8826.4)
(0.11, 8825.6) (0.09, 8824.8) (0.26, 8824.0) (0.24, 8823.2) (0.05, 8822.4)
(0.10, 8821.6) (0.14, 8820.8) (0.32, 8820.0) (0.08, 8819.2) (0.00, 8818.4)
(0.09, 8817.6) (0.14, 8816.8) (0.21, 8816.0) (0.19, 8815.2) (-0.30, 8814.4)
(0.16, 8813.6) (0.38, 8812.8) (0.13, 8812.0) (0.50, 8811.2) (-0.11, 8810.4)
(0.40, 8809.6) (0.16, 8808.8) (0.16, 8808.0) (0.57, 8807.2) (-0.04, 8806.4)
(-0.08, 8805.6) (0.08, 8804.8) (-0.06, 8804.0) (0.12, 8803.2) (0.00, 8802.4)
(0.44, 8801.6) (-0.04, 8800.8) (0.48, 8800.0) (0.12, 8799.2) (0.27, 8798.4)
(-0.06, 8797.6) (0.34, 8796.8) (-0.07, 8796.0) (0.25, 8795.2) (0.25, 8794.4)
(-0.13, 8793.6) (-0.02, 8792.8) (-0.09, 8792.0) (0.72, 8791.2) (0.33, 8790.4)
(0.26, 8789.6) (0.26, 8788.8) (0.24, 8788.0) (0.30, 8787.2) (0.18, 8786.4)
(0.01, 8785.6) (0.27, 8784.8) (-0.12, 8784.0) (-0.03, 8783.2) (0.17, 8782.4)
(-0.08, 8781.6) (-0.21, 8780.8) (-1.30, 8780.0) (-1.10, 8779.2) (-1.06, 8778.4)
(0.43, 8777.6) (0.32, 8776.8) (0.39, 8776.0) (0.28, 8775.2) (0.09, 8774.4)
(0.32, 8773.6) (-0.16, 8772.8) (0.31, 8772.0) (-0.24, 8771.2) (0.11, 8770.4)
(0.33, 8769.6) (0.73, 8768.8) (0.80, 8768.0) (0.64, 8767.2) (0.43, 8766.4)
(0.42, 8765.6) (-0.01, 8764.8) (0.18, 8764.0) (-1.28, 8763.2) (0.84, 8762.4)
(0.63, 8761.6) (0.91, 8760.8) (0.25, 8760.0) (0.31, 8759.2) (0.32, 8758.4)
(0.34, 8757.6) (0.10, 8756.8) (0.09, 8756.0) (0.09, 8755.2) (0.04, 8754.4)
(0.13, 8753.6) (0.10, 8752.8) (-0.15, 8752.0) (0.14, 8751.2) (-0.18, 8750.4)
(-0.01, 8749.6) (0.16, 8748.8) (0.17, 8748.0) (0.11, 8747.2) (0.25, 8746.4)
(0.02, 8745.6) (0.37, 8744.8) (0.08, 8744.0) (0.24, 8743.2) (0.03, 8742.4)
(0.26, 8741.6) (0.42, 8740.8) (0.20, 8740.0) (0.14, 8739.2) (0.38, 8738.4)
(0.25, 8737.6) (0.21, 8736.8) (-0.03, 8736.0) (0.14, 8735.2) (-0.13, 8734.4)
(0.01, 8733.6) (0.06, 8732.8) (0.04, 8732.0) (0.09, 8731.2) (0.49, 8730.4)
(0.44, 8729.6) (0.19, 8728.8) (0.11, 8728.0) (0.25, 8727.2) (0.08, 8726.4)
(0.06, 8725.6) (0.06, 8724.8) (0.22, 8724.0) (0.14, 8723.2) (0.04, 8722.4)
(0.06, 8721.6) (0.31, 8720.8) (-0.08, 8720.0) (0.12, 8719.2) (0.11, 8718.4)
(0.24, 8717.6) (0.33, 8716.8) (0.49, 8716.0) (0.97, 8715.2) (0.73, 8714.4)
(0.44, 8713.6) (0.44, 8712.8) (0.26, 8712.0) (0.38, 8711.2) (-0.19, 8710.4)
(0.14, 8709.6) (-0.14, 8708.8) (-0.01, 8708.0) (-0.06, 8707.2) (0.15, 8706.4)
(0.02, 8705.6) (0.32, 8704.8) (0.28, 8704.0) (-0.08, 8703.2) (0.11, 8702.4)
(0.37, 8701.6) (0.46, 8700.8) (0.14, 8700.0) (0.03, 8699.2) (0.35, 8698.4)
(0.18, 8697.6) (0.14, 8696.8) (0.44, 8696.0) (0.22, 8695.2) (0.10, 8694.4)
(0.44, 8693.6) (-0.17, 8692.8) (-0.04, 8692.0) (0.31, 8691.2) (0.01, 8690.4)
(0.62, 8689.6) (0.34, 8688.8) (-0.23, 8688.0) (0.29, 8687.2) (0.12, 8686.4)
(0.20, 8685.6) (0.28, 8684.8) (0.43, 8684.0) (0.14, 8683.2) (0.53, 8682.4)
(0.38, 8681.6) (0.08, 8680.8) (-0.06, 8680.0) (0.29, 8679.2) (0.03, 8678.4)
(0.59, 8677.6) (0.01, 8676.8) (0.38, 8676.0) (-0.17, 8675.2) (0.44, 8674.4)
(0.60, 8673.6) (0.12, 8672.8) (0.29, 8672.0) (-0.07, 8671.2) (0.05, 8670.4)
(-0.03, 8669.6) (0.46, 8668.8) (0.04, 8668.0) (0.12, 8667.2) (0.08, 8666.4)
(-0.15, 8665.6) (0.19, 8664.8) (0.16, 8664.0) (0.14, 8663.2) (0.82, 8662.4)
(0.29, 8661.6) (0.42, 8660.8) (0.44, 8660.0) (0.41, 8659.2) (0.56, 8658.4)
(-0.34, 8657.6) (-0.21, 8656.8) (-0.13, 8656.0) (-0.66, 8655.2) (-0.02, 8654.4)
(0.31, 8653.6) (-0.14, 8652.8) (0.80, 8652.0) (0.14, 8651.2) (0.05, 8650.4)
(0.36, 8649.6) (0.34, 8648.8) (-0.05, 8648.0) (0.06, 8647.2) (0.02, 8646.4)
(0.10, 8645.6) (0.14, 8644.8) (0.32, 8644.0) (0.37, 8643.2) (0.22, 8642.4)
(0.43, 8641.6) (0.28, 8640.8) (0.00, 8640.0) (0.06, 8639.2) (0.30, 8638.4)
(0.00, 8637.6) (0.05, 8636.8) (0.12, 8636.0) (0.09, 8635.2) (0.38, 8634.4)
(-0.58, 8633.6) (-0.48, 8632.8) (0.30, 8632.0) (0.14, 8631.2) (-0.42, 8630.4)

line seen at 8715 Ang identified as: Hgamma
